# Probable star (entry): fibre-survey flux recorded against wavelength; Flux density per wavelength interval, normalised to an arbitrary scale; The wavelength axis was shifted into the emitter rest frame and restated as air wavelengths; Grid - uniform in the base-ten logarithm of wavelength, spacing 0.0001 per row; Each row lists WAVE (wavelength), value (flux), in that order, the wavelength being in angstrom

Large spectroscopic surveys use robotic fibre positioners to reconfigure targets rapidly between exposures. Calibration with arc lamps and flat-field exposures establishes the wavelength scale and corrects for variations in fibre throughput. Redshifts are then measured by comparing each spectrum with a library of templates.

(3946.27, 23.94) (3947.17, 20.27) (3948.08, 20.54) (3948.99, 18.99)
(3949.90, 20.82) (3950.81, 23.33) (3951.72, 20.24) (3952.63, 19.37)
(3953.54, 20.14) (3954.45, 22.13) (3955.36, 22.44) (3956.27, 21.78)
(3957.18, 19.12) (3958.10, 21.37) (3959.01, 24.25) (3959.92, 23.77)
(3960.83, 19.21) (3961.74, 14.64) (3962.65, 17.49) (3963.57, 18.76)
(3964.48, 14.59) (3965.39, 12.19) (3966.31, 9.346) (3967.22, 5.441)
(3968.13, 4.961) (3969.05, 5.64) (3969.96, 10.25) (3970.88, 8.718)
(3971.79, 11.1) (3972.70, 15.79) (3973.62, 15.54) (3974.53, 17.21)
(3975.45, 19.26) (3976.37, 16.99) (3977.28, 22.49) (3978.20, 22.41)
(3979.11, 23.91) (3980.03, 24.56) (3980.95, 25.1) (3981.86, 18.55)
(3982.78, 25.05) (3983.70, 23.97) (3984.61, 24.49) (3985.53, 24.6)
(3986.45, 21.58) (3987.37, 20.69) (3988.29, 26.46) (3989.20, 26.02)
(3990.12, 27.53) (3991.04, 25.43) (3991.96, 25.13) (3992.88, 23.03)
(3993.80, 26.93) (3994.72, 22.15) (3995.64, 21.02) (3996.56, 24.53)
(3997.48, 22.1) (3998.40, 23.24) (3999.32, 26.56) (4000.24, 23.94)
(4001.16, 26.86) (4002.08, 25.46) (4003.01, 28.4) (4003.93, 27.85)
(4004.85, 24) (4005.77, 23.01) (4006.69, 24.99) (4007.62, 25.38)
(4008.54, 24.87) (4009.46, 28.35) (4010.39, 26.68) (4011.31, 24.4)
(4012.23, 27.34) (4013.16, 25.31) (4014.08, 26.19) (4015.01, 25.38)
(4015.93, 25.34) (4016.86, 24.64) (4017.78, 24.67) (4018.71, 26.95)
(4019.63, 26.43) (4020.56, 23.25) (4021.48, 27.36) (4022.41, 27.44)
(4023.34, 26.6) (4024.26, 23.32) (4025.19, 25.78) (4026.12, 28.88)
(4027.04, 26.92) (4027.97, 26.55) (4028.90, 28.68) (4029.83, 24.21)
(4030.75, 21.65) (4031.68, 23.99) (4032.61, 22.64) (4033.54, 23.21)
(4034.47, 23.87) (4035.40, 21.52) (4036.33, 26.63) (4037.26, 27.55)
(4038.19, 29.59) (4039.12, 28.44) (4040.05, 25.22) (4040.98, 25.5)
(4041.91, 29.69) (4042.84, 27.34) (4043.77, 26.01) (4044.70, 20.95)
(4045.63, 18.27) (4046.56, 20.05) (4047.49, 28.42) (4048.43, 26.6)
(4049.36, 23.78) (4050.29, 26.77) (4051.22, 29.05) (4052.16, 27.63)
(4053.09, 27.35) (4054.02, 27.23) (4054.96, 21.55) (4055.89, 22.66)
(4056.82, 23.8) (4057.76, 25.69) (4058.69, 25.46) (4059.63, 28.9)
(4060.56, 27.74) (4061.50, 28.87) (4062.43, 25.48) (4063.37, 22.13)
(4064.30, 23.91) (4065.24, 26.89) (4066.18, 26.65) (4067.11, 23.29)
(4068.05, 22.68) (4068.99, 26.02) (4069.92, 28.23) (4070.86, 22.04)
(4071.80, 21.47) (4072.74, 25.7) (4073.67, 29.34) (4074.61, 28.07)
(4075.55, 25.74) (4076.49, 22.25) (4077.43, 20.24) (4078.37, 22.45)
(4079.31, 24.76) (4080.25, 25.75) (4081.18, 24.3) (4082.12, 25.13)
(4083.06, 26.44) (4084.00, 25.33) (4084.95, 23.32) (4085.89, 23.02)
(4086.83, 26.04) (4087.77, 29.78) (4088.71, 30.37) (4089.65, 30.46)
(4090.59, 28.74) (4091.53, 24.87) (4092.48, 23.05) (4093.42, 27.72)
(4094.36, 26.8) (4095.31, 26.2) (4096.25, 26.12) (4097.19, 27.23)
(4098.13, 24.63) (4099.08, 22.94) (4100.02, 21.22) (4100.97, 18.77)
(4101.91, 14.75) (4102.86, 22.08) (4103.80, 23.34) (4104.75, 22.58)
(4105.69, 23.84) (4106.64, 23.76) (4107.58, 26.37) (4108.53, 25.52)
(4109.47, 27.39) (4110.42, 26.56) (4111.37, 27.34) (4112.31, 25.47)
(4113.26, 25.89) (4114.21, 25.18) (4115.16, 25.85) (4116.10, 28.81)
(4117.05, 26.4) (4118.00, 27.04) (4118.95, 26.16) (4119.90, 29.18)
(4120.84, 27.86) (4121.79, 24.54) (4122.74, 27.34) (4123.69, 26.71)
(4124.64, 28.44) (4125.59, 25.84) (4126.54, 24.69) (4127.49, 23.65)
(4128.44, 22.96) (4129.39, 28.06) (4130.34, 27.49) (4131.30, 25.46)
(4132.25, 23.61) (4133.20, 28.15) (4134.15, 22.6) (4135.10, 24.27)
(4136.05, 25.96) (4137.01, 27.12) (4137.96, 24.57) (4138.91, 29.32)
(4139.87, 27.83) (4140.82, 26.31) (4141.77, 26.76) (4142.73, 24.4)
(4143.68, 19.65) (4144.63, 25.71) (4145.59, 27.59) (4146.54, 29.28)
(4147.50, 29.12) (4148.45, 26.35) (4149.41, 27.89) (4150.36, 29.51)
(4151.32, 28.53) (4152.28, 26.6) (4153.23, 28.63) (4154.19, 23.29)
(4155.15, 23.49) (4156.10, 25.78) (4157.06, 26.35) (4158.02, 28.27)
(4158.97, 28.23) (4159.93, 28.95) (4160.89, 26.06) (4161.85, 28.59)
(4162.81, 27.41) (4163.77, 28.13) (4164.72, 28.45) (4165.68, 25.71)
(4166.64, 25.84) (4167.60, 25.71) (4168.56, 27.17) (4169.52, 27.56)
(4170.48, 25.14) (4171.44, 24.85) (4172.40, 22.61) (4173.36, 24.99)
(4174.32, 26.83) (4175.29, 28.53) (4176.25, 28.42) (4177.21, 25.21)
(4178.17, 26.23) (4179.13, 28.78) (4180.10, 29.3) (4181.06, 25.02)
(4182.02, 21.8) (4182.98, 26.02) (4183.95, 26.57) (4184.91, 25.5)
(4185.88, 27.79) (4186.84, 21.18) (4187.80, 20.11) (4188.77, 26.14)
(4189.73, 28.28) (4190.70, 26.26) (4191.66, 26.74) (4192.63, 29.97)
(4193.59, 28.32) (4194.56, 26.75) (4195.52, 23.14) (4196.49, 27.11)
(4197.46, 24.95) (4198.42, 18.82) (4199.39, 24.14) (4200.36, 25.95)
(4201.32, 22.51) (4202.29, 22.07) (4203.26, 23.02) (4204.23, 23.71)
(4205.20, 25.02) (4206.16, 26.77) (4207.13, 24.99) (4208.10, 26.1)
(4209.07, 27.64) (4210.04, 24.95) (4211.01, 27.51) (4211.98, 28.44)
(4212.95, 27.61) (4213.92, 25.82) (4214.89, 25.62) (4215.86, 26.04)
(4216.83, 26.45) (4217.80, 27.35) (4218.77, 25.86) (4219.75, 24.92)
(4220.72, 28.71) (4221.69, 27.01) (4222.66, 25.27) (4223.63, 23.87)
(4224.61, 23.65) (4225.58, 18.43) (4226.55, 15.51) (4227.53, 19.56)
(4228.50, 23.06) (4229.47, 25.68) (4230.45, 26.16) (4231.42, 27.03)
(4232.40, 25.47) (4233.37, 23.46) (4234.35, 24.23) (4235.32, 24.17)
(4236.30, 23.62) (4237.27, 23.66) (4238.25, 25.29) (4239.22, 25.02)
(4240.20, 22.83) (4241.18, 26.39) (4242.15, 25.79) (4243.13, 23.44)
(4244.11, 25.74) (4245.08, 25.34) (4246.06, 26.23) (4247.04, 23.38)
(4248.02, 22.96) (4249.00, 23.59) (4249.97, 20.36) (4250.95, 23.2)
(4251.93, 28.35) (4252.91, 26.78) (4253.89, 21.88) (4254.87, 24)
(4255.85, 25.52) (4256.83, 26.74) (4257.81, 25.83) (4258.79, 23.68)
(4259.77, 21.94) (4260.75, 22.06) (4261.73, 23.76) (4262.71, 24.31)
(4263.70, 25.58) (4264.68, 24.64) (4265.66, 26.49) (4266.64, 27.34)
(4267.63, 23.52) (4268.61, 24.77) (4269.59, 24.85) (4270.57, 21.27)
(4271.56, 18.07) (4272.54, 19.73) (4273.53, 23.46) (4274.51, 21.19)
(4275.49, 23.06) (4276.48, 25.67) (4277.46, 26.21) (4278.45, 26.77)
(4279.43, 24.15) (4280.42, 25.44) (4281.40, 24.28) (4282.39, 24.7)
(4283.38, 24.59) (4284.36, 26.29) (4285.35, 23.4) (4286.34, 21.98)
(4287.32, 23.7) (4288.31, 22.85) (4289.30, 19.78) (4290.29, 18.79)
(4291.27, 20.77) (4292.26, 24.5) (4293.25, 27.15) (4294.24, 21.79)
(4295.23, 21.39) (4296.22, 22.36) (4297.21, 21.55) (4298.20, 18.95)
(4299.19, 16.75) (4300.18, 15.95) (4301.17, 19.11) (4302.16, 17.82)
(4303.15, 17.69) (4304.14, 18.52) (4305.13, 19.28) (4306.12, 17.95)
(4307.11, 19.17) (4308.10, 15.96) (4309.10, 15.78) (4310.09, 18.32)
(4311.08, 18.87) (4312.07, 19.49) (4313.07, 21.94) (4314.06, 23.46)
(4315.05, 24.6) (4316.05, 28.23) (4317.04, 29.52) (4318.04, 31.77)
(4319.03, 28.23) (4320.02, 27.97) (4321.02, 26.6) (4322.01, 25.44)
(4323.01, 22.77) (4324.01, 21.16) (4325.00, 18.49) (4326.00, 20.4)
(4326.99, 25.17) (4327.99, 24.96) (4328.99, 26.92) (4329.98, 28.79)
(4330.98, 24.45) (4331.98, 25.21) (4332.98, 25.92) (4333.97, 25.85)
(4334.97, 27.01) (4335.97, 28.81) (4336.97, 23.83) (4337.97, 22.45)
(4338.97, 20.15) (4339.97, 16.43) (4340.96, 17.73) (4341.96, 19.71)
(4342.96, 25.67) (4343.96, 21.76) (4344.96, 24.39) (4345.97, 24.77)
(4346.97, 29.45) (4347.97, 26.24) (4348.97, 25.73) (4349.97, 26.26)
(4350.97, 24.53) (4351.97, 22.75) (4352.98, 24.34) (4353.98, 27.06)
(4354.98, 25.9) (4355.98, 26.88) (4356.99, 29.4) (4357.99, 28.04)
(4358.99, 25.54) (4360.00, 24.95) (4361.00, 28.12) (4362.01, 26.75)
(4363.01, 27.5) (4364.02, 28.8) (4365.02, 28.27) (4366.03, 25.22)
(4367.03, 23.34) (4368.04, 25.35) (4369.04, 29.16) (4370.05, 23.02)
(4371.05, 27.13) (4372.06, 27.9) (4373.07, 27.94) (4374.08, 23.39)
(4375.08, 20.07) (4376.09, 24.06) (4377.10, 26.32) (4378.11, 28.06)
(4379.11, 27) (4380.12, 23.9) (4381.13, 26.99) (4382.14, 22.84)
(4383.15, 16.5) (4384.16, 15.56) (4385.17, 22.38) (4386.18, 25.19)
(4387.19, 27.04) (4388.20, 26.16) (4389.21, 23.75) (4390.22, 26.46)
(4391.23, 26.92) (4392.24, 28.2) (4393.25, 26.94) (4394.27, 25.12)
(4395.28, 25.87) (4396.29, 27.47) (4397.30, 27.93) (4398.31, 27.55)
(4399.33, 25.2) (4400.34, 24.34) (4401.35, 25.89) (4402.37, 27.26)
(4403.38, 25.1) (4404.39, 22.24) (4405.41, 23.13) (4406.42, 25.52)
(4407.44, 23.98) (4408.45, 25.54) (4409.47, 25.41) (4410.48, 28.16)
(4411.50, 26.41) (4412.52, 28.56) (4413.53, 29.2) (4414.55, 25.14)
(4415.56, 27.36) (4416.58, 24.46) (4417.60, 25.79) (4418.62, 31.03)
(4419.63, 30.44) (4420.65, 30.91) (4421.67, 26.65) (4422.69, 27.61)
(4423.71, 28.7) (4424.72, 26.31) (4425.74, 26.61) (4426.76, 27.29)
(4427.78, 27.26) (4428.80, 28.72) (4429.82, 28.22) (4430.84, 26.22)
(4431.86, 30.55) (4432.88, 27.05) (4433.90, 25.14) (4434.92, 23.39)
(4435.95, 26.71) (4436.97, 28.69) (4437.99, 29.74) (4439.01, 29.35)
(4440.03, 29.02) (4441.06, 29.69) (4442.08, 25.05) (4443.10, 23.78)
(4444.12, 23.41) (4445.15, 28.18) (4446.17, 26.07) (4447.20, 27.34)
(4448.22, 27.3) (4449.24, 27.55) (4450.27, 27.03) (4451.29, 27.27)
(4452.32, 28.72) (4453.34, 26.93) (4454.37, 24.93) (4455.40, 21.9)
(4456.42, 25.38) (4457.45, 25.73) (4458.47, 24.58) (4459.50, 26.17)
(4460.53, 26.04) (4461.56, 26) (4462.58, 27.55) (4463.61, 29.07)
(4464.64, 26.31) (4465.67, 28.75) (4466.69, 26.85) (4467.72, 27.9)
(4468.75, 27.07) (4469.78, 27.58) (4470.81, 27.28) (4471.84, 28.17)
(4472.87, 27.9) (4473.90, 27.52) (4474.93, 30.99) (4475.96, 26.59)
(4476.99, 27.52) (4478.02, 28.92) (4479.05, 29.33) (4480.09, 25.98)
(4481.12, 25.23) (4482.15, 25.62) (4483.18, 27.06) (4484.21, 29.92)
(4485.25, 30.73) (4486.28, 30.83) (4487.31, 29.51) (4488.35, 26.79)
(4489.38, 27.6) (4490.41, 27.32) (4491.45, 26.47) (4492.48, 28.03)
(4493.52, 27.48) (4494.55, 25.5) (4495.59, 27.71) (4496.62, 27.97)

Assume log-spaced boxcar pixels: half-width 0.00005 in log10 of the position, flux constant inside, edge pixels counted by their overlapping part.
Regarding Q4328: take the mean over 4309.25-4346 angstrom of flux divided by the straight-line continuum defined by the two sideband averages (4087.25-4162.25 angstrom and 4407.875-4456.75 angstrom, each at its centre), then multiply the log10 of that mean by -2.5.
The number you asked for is 0.123 mag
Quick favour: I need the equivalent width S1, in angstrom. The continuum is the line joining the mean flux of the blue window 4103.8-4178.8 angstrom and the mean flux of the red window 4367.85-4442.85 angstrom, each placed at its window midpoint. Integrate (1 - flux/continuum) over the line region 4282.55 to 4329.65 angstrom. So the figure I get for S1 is 7.4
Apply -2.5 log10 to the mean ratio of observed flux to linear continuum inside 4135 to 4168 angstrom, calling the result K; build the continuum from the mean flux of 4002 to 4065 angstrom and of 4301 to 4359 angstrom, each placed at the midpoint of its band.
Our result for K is -0.08 mag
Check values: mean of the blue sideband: 25.6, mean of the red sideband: 23.6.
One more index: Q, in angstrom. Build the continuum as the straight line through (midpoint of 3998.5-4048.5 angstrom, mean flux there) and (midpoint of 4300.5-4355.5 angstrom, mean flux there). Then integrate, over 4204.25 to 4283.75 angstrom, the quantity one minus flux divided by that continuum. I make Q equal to -2.2 angstrom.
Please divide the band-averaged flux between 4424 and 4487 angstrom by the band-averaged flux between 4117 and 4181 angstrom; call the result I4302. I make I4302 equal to 1.0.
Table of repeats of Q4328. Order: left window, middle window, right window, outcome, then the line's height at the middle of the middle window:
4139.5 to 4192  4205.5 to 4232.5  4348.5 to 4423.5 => 0.046 mag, 26.3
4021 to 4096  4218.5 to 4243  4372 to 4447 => 0.074 mag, 25.9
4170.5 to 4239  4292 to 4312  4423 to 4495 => 0.317 mag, 26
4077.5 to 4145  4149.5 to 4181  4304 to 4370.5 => -0.070 mag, 25.2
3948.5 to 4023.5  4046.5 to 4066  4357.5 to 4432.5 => -0.150 mag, 22.5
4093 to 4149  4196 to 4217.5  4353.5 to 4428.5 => 0.020 mag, 25.7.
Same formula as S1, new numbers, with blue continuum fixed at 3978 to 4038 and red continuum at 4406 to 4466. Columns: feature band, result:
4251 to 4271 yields 1.2 angstrom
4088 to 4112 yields 0.4 angstrom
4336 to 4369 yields 1.9 angstrom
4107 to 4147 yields -1.0 angstrom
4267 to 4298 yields 3.7 angstrom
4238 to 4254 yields 0.9 angstrom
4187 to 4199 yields 0.2 angstrom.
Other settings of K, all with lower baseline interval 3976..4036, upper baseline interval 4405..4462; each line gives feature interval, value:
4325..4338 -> 0.048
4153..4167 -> -0.056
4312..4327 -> 0.062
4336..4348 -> 0.159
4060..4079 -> 0.003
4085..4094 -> -0.075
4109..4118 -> -0.054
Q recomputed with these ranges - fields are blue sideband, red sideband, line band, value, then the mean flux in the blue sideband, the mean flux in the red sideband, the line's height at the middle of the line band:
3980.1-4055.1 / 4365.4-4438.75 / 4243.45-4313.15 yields 8.8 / 25.2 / 26.1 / 25.8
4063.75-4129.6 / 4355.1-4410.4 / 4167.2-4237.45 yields 0.4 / 25.3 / 25.6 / 25.4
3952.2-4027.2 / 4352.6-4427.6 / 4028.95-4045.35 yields -2.0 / 22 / 26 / 22.5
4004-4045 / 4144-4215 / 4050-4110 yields 1.7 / 25.6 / 26.2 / 25.8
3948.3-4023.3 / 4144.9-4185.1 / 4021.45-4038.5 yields -1.9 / 21.7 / 26.8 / 23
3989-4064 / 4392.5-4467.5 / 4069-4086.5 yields 0.6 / 25.4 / 26.8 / 25.6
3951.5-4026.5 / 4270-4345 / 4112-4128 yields -3.0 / 21.9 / 22.6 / 22.2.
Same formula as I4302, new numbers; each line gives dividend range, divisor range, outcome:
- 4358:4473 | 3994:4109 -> 1.05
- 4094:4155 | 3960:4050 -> 1.12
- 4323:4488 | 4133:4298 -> 1.04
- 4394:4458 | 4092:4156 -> 1.04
